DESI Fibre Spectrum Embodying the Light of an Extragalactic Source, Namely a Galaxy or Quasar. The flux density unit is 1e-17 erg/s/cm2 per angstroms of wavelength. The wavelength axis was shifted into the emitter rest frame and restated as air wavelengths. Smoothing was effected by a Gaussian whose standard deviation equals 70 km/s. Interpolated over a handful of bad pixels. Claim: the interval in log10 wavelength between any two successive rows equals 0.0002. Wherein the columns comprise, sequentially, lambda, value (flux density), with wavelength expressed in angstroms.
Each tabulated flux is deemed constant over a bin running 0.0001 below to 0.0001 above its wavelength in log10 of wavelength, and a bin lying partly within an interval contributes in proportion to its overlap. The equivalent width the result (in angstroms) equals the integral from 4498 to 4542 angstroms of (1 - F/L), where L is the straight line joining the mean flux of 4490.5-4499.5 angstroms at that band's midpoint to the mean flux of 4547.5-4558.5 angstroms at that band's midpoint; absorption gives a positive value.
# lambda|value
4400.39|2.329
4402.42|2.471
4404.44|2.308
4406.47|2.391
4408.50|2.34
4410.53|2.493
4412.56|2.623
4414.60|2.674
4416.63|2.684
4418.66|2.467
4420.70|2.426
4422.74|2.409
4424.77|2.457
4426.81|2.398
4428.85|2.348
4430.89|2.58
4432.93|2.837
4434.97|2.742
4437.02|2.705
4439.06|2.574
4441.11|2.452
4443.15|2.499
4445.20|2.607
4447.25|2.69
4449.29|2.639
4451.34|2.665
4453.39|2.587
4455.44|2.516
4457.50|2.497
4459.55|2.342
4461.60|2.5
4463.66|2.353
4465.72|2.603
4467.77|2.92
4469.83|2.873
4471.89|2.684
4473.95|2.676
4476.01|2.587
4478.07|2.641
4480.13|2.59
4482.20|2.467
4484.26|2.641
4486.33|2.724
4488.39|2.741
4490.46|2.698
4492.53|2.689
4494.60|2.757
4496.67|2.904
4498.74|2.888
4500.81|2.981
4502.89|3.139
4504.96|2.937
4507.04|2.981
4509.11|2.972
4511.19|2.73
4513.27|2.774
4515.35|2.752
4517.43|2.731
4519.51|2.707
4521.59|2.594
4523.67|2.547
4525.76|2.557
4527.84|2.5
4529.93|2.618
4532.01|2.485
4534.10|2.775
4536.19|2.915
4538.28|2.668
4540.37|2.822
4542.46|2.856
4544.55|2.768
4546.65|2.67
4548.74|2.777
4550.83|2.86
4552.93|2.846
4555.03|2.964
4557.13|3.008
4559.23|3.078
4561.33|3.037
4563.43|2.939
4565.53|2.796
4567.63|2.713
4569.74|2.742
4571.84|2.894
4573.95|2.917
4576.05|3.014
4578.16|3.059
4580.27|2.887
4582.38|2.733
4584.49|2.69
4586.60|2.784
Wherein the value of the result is 1.1 angstroms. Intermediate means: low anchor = 2.79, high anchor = 2.89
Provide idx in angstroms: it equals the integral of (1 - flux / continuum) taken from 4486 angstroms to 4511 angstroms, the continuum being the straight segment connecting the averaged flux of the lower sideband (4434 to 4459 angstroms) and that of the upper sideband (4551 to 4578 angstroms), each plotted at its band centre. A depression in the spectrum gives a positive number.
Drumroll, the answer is -1.2 angstroms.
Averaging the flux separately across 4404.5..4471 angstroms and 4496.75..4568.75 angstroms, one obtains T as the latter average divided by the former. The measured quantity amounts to 1.10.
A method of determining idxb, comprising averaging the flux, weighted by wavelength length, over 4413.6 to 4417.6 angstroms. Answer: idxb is 2.68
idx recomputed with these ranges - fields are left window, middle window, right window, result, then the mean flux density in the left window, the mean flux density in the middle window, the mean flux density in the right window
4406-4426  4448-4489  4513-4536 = -0.7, 2.5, 2.61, 2.65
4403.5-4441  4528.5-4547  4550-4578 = 0.7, 2.52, 2.73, 2.91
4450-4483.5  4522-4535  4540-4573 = 0.9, 2.59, 2.58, 2.86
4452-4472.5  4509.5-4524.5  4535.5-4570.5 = 0.2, 2.59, 2.7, 2.85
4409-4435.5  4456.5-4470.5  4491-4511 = 0.8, 2.54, 2.58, 2.9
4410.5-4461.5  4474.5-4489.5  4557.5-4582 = 0.3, 2.56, 2.63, 2.91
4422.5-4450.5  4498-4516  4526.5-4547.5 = -1.6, 2.57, 2.91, 2.71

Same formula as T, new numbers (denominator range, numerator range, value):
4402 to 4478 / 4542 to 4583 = 1.13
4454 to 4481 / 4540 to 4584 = 1.11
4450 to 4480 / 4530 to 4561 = 1.08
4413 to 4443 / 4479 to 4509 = 1.10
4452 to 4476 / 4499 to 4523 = 1.09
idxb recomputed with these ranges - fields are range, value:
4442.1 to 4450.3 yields 2.61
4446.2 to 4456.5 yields 2.62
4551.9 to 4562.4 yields 2.99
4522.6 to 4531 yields 2.56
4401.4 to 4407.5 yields 2.39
